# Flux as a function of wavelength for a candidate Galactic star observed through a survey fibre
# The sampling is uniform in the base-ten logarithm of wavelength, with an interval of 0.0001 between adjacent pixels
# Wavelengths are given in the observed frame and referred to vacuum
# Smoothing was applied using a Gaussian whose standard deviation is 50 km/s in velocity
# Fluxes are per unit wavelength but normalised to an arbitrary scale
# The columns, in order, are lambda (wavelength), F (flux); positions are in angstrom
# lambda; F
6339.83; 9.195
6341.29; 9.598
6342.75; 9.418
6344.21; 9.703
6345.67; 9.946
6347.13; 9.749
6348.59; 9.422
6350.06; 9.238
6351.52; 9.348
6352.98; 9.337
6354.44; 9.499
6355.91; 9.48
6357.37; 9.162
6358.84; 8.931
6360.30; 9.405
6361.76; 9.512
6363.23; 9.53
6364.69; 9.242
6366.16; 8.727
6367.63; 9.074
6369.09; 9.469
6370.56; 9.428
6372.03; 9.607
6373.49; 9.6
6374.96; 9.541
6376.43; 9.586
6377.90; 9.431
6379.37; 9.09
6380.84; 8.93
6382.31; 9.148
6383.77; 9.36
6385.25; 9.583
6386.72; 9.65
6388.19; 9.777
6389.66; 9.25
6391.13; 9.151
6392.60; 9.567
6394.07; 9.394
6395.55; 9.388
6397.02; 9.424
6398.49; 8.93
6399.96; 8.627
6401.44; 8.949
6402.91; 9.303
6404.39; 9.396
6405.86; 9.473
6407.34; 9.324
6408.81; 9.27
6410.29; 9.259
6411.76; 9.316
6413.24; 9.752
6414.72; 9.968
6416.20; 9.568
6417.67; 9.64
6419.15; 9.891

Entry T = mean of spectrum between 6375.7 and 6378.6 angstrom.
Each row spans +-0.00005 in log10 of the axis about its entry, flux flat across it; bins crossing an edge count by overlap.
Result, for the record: 9.5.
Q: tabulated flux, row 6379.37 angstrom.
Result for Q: 9.09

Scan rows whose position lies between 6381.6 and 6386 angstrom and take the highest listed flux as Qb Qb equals 9.583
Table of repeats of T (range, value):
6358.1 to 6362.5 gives 9.28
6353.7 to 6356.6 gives 9.48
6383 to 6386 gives 9.47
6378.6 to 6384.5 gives 9.14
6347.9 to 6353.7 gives 9.33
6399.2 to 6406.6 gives 9.15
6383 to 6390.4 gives 9.53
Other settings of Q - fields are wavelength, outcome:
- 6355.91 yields 9.48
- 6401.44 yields 8.949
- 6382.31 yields 9.148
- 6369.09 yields 9.469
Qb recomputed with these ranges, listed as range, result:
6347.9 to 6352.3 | 9.422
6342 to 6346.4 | 9.946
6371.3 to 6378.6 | 9.607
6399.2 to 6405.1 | 9.396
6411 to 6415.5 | 9.968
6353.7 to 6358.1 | 9.499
